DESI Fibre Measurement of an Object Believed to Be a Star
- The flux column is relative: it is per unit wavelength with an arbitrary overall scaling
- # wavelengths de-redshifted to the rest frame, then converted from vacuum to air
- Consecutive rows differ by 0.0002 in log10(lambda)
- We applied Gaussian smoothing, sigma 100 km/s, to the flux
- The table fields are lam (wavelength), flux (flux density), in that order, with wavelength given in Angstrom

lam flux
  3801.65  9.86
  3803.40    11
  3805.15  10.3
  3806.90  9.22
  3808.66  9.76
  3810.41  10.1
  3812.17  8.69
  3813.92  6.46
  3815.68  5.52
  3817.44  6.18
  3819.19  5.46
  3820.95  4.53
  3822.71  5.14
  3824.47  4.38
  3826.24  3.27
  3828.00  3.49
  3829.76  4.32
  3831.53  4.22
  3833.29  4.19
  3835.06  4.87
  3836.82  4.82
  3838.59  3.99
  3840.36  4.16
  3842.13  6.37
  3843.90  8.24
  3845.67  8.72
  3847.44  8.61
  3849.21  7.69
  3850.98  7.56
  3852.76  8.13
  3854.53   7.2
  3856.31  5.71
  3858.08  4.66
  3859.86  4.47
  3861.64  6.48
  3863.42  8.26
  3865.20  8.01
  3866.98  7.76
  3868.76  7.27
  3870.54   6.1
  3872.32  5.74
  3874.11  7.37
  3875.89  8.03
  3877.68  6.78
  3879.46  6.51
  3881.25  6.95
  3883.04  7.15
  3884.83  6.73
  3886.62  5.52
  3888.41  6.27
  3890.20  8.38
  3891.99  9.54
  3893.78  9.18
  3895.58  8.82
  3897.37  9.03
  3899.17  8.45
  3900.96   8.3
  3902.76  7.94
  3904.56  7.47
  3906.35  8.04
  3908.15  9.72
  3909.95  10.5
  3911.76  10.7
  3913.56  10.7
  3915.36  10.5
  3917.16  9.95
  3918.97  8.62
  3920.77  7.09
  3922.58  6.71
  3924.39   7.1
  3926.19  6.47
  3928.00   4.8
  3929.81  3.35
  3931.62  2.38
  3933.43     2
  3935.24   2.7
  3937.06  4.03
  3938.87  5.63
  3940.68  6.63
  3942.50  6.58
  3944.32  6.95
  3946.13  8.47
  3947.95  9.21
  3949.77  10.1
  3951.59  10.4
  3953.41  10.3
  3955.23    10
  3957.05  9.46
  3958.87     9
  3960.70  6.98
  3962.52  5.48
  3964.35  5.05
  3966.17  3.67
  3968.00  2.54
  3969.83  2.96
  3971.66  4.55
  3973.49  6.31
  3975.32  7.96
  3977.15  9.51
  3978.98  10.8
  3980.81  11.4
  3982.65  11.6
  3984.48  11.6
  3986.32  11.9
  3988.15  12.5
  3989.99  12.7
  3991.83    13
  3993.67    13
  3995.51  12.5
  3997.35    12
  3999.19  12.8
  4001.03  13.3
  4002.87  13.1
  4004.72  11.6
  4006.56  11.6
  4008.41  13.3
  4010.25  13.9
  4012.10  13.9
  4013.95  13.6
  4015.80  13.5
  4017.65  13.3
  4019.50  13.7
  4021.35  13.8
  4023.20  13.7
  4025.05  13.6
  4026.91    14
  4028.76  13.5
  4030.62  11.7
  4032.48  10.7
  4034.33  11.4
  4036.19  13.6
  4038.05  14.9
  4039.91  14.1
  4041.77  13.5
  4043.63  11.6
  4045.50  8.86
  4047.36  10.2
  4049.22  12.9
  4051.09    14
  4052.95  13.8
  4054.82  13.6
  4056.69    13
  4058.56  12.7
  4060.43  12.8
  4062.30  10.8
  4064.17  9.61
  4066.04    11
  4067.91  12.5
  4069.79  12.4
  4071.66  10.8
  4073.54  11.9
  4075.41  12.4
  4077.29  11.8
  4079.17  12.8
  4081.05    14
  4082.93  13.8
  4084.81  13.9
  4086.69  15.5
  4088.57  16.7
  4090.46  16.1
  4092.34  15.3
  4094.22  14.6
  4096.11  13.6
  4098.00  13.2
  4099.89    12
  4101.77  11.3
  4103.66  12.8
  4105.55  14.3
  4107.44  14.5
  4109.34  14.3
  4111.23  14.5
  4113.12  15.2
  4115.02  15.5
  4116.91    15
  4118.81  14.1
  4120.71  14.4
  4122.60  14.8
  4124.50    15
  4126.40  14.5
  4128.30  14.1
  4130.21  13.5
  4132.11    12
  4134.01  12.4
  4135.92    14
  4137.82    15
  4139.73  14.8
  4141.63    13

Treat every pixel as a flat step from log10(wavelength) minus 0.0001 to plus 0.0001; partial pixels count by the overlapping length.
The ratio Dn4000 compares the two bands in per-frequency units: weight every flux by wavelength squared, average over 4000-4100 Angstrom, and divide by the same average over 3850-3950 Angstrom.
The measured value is 1.9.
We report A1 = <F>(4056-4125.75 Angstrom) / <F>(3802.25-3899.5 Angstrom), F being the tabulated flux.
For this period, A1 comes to 2.0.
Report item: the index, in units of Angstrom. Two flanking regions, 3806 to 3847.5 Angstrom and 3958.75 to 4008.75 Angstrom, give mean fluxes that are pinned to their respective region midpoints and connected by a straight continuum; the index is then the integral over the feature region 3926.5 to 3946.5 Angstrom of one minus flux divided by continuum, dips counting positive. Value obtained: 8.8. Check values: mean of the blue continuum 5.98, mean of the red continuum 9.72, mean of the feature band 4.82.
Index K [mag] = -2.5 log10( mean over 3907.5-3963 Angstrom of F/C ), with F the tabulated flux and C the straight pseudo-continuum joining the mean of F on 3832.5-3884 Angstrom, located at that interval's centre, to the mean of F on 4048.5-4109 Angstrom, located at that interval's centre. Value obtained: 0.18 mag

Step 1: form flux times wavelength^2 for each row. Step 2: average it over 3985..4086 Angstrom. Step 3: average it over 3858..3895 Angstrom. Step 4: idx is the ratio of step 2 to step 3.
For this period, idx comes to 1.94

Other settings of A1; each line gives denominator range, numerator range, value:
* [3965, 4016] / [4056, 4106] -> 1.22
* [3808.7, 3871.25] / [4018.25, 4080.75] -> 2.02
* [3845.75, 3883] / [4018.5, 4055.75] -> 1.84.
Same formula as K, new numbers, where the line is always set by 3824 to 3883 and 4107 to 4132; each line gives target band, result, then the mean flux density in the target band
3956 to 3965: 0.289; 7.3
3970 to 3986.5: 0.115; 9.11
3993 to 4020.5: -0.184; 13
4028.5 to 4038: -0.048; 12.3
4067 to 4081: 0.075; 12.2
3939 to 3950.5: 0.164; 7.8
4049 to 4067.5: 0.014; 12.4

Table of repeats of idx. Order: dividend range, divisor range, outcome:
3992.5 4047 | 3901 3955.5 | 1.80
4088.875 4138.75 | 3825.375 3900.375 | 2.40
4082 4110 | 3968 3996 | 1.51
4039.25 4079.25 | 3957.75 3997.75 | 1.41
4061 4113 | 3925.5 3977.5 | 2.25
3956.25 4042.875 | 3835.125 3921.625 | 1.57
